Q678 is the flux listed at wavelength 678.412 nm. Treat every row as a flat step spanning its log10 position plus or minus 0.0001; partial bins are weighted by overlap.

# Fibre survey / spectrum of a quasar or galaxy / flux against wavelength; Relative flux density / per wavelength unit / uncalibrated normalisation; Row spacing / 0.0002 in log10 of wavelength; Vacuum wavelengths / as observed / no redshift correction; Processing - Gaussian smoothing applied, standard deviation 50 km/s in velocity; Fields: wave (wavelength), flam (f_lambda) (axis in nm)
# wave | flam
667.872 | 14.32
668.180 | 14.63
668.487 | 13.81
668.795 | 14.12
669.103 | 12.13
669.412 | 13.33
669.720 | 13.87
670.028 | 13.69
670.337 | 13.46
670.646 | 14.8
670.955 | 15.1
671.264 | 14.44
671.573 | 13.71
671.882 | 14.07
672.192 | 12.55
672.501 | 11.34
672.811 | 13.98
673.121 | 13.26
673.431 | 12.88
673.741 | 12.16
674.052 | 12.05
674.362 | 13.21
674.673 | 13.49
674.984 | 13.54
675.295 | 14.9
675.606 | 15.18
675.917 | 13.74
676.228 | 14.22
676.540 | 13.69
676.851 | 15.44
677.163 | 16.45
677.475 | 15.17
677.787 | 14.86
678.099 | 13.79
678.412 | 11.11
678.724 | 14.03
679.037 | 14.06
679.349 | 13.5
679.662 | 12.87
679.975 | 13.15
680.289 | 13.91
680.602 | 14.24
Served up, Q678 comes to 11.11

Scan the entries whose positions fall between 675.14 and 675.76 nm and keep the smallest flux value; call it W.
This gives 14.9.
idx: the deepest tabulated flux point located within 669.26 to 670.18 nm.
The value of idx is 13.33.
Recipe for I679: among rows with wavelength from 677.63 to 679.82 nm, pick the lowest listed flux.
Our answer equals 11.11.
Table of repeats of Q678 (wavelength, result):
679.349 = 13.5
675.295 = 14.9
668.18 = 14.63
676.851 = 15.44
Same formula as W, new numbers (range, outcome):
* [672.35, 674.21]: 11.34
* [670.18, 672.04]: 13.46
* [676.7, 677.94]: 14.86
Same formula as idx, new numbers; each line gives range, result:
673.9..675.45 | 12.05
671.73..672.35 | 12.55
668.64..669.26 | 12.13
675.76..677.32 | 13.69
